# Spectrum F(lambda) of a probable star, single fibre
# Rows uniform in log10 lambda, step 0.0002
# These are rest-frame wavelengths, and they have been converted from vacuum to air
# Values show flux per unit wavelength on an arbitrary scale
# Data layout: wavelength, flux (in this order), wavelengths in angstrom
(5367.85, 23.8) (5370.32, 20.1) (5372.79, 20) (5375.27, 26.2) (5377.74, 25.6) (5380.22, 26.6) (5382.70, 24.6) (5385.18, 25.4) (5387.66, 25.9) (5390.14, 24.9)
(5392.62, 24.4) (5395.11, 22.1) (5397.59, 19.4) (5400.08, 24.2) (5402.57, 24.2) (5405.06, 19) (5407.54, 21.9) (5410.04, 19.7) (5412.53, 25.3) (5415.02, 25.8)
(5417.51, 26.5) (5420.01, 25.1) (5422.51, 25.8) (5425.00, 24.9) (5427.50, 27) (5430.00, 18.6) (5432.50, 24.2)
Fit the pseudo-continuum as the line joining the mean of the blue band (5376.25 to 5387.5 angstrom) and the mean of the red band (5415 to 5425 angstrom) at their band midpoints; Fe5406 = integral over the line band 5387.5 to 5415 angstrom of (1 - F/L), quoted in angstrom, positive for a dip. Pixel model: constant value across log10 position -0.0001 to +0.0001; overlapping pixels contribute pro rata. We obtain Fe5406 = 3.0 angstrom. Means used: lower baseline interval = 25.6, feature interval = 22.8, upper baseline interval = 25.7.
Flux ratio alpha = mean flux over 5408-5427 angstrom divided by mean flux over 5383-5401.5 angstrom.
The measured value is 1.0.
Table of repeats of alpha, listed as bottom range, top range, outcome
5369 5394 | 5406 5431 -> 0.99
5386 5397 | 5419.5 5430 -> 1.03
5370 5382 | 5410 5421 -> 1.04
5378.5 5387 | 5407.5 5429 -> 0.97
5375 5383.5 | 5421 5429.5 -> 0.98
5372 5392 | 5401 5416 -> 0.91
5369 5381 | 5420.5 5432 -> 1.02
